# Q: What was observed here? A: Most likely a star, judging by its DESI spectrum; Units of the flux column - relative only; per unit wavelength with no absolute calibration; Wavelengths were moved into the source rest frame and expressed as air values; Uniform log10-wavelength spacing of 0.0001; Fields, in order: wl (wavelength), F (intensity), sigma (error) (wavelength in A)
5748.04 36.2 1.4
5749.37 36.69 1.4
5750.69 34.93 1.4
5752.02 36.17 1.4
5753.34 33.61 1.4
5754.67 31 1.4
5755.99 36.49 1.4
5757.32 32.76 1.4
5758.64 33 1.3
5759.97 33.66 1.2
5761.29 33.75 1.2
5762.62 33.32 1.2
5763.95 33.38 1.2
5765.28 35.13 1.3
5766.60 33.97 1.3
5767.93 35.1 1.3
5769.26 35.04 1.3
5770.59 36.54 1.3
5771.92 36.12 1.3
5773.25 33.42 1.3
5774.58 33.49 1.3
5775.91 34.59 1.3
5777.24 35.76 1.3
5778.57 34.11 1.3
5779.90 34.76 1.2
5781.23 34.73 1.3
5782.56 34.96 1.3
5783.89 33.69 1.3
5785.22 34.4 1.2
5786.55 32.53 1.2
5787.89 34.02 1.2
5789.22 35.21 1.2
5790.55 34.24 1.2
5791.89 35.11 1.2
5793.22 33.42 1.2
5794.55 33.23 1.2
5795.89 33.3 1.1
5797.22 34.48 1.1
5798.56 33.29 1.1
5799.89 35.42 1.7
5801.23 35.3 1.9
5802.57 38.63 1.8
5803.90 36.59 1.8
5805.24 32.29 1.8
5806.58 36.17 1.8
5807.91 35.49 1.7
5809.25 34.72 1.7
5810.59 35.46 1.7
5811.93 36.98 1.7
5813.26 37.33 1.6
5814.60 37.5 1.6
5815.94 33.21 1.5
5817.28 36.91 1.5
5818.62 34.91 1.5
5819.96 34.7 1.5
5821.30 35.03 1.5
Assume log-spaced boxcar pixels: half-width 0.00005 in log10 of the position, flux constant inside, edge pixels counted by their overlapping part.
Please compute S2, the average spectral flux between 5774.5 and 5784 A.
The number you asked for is 34.6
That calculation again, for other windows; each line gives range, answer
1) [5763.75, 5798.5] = 34.4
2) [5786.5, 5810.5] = 34.7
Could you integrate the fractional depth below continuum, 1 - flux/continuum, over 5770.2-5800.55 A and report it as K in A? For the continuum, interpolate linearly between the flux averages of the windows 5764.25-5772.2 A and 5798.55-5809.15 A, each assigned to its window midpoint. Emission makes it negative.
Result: 0.8 A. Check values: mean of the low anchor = 35.2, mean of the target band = 34.4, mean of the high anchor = 35.5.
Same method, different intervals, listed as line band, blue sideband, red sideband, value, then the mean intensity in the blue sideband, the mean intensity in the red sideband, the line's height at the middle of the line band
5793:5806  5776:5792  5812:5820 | 0.2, 34.4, 36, 35.2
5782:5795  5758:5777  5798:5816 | 0.4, 34.3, 35.7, 35.1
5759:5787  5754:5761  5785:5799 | -0.6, 33.4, 33.9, 33.6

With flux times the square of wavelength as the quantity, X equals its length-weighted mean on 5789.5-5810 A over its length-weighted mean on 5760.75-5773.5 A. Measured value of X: 1.02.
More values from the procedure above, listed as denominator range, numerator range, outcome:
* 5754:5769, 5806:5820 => 1.08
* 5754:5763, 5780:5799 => 1.03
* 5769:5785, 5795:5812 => 1.02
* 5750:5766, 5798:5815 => 1.07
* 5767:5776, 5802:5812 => 1.04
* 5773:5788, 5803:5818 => 1.06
